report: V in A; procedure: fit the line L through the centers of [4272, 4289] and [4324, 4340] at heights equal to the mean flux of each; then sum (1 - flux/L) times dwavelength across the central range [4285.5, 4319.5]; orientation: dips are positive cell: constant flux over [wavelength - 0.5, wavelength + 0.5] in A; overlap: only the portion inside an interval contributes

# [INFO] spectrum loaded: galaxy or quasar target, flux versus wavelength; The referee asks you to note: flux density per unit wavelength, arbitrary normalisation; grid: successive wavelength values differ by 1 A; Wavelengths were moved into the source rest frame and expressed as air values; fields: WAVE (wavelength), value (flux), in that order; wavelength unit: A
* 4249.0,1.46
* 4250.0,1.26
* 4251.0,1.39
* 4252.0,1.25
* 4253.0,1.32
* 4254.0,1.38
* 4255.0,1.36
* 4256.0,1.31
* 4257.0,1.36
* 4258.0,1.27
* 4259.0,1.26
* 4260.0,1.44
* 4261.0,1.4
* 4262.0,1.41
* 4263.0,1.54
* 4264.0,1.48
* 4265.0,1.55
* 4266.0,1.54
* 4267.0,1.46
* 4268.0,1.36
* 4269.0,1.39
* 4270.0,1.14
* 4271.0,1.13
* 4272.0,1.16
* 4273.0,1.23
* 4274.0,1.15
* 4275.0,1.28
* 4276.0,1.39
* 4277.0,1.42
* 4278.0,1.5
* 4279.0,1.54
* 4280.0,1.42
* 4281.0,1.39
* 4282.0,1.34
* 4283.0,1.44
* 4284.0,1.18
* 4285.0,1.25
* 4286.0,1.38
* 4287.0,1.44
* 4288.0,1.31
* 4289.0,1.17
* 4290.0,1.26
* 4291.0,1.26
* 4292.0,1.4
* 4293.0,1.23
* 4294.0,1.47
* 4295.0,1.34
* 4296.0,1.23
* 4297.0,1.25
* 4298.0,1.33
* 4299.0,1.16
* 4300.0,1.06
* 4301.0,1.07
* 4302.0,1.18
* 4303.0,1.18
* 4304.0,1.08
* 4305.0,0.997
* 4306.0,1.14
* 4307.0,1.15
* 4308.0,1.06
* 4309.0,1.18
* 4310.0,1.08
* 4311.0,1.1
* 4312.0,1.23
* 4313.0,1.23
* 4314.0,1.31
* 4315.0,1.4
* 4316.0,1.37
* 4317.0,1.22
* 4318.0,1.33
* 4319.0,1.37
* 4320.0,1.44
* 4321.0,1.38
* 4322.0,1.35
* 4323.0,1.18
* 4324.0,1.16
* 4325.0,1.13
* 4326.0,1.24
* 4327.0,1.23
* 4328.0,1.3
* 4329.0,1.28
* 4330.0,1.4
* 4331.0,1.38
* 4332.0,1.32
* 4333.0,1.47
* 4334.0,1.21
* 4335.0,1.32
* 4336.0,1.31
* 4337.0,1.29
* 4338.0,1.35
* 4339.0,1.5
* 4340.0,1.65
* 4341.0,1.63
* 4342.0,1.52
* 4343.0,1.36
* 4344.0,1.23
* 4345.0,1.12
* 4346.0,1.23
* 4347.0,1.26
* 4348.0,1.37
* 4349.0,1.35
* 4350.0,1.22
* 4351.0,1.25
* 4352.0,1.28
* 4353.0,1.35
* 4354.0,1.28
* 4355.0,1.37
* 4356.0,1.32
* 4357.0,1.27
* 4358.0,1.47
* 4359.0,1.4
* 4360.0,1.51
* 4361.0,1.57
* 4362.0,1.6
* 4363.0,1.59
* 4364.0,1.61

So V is 2.5 A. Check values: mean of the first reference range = 1.34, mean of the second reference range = 1.32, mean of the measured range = 1.23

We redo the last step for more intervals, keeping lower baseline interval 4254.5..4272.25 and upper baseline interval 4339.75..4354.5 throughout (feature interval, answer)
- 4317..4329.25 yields 0.6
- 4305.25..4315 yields 1.3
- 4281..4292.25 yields 0.4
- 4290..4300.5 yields 0.6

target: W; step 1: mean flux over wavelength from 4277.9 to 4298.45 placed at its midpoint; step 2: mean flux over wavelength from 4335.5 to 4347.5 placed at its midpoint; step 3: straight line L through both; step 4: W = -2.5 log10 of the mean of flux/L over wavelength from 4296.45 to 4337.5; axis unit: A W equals 0.10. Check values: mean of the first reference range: 1.34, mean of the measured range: 1.24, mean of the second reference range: 1.37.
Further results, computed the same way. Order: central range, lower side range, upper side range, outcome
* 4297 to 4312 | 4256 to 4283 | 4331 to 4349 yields 0.201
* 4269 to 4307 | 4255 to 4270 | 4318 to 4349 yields 0.090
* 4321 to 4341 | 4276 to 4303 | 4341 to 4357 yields -0.016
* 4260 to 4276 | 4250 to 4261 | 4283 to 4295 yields -0.022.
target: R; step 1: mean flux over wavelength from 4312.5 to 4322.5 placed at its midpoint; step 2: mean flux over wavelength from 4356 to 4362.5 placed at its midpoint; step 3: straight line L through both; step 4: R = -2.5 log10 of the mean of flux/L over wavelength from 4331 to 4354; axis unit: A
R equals 0.05 mag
